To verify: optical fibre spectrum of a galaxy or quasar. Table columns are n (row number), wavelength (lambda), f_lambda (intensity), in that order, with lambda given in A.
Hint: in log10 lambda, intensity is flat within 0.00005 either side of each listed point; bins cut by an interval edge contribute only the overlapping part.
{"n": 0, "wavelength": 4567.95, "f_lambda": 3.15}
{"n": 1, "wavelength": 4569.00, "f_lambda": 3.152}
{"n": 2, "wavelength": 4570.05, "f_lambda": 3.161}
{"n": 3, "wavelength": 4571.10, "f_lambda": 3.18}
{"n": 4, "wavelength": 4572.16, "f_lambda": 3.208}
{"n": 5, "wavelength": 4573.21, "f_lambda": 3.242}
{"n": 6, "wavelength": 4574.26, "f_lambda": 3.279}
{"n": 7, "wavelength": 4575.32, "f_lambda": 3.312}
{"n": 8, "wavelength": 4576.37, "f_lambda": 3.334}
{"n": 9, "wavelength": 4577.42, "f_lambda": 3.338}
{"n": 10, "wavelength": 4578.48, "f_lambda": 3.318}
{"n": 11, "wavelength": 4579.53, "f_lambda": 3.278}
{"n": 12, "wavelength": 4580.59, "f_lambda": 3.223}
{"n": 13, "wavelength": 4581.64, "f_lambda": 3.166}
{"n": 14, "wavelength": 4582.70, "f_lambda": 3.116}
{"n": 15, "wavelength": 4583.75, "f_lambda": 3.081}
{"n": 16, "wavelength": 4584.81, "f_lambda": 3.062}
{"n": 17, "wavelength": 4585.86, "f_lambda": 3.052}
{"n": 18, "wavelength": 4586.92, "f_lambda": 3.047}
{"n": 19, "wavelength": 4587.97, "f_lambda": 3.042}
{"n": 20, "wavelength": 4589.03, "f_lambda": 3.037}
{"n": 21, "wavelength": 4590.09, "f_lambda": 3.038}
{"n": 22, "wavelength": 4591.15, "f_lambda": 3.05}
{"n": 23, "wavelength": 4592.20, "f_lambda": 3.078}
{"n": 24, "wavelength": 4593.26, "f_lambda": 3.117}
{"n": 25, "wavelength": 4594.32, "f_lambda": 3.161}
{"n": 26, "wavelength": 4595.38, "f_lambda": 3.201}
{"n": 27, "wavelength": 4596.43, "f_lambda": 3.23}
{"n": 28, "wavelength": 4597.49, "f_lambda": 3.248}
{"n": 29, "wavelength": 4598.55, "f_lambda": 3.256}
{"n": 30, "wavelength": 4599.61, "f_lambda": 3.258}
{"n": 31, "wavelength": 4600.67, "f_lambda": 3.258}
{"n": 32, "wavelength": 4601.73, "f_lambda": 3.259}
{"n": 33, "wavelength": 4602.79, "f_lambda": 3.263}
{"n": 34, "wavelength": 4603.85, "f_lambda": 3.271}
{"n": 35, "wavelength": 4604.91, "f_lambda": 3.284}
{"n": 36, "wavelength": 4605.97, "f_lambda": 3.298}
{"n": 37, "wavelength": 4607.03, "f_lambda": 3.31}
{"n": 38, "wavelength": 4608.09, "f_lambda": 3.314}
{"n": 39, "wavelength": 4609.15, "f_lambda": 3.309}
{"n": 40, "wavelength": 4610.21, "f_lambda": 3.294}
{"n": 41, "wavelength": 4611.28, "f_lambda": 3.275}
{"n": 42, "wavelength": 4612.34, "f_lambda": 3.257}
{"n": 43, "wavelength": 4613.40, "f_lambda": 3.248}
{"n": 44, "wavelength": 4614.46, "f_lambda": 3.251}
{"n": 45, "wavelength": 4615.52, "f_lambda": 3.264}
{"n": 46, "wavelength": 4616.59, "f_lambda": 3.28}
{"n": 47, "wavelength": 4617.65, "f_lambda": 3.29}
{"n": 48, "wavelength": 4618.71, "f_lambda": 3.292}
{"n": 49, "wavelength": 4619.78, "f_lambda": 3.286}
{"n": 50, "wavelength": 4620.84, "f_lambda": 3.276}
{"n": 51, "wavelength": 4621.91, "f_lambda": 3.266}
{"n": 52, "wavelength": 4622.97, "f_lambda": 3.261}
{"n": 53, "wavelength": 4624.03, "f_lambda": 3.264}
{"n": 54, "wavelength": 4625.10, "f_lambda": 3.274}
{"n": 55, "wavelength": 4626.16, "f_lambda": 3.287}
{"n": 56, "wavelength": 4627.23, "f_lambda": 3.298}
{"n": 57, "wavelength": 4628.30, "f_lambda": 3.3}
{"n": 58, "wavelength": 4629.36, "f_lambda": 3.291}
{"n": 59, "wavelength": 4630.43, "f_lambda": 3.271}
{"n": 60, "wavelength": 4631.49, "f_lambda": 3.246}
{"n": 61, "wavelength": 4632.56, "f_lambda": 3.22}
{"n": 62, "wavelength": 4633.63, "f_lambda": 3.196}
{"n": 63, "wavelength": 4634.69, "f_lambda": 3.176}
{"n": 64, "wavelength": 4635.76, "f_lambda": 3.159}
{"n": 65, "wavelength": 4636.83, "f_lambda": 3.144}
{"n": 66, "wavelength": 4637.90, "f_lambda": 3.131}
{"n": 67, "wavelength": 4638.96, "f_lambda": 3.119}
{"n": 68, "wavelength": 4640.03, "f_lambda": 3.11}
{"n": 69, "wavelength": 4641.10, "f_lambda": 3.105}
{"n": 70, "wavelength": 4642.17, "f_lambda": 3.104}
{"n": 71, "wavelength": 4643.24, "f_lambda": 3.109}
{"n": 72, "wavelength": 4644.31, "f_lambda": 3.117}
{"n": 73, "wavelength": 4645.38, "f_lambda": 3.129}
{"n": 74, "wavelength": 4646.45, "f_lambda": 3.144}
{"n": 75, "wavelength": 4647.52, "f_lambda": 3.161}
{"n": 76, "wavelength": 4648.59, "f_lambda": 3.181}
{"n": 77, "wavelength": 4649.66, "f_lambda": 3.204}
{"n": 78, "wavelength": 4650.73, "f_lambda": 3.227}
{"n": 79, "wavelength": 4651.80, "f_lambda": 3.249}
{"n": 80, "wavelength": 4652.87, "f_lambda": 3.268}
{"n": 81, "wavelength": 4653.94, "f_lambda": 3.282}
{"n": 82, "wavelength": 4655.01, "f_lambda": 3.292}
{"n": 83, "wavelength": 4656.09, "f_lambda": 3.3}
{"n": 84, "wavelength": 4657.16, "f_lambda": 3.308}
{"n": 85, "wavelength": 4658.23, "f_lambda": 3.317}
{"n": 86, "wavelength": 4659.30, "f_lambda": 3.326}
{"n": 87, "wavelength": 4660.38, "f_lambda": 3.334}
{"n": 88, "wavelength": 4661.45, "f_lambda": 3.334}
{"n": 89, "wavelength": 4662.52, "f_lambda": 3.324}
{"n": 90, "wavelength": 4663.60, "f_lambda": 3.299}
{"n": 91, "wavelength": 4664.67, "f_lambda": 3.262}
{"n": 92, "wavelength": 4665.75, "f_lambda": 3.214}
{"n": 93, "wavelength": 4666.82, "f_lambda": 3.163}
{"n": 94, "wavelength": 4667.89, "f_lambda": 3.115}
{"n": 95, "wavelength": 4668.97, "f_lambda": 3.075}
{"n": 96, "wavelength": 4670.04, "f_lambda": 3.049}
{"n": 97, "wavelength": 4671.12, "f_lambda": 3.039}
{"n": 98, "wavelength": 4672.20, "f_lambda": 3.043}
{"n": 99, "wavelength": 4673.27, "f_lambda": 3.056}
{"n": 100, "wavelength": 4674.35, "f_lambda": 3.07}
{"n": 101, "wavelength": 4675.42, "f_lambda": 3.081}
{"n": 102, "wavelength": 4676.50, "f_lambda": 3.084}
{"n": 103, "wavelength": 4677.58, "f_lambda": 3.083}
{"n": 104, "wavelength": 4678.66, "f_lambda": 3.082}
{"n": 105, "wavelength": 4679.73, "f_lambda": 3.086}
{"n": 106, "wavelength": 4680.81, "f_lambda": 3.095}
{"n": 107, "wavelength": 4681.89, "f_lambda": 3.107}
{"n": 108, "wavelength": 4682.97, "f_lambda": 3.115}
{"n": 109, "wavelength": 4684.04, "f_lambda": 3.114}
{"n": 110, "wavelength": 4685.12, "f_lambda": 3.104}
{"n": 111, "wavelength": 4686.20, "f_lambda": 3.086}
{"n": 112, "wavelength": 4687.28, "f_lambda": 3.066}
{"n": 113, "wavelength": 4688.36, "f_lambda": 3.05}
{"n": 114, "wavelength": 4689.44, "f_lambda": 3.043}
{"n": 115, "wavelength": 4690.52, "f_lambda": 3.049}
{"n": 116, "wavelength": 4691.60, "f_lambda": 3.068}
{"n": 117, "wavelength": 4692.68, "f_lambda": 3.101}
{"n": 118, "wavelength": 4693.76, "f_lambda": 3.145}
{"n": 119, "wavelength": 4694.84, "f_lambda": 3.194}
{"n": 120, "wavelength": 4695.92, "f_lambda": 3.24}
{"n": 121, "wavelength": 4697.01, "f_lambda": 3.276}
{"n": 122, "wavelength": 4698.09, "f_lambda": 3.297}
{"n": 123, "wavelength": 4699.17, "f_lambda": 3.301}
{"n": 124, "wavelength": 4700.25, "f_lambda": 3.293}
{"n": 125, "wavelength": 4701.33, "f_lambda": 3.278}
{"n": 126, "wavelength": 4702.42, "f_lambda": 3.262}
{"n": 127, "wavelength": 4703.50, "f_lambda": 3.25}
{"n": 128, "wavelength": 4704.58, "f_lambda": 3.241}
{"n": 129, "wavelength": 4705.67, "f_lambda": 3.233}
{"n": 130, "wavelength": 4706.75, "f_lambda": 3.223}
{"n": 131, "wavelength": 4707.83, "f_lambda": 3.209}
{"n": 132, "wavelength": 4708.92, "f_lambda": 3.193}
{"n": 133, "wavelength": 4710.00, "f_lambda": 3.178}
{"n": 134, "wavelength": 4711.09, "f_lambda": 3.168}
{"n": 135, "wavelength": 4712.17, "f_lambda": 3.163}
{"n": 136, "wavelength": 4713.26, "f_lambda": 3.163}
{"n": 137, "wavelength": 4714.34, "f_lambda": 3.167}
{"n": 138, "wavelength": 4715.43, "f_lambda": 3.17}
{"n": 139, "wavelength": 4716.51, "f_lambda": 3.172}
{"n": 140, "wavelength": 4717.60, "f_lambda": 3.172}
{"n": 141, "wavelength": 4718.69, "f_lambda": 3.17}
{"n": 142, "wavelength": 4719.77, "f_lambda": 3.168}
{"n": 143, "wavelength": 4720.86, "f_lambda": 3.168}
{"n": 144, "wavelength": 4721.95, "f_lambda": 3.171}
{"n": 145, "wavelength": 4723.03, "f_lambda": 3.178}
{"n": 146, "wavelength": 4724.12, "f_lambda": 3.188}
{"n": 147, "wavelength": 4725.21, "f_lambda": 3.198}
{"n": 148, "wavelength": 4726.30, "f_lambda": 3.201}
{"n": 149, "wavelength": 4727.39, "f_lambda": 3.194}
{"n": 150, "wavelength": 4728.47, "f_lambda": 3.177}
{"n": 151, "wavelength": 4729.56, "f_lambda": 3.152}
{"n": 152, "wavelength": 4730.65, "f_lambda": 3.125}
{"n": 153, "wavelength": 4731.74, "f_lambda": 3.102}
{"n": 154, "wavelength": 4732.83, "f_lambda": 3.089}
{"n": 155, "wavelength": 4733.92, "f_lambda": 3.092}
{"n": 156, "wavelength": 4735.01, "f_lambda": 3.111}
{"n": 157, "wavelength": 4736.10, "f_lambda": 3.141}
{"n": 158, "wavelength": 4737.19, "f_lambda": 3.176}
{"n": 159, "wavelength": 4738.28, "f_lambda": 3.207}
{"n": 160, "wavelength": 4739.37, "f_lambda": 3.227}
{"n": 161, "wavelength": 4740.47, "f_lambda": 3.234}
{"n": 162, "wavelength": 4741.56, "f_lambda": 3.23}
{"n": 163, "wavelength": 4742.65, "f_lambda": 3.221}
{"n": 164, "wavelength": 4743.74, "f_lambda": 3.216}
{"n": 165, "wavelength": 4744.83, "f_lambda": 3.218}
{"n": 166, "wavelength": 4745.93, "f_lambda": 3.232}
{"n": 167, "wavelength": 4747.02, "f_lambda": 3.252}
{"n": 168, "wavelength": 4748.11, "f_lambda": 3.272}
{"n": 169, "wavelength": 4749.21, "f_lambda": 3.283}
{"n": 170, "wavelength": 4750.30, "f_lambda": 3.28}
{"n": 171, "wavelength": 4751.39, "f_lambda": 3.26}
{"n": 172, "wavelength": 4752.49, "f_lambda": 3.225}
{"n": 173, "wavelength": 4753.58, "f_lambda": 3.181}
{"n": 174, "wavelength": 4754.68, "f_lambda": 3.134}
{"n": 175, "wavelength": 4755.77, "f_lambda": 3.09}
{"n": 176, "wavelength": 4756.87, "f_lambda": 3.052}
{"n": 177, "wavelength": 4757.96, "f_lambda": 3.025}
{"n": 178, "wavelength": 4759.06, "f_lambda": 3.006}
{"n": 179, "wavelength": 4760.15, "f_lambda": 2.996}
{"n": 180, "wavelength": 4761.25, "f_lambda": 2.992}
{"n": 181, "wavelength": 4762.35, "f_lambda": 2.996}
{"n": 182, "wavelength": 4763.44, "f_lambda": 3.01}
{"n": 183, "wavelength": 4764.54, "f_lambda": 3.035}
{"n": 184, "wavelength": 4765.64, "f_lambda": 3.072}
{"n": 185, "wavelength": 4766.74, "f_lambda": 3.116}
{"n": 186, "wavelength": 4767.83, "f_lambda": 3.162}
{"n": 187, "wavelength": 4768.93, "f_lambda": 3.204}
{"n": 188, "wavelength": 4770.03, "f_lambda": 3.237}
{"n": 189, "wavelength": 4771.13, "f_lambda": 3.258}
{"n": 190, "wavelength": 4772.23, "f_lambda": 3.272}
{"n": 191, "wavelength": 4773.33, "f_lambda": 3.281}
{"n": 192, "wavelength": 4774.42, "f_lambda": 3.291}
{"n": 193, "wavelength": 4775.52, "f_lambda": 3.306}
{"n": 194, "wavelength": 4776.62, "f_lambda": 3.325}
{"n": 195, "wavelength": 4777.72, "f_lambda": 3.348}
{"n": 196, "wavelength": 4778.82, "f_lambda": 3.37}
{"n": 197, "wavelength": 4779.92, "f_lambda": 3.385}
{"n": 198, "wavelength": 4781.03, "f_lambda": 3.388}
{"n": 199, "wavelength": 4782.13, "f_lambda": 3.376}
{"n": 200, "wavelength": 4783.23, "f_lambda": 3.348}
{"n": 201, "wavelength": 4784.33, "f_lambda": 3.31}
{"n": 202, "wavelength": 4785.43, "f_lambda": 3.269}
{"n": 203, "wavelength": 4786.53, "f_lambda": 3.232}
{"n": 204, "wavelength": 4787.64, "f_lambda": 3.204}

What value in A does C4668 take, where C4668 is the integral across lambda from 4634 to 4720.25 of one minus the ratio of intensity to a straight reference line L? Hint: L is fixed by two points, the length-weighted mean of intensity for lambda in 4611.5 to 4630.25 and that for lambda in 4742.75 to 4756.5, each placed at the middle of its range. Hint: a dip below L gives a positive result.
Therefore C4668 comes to 2.07 A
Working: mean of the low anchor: 3.28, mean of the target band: 3.17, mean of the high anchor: 3.22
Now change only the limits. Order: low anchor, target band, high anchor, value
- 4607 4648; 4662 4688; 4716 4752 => 0.75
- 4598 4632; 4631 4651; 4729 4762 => 0.60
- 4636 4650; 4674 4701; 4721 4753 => 0.27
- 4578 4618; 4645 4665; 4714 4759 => -0.43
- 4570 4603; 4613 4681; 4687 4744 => -0.43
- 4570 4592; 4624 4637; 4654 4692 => -0.34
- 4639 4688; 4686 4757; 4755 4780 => -0.47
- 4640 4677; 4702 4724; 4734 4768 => -0.18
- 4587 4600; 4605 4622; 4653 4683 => -0.72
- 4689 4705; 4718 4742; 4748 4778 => 0.12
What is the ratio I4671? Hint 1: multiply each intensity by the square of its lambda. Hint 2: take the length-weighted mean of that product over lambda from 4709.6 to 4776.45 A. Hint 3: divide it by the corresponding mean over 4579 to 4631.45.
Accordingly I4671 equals 1.04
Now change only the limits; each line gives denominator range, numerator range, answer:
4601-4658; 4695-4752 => 1.03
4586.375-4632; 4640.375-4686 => 1.00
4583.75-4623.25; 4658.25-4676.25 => 1.02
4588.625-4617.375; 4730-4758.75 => 1.05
